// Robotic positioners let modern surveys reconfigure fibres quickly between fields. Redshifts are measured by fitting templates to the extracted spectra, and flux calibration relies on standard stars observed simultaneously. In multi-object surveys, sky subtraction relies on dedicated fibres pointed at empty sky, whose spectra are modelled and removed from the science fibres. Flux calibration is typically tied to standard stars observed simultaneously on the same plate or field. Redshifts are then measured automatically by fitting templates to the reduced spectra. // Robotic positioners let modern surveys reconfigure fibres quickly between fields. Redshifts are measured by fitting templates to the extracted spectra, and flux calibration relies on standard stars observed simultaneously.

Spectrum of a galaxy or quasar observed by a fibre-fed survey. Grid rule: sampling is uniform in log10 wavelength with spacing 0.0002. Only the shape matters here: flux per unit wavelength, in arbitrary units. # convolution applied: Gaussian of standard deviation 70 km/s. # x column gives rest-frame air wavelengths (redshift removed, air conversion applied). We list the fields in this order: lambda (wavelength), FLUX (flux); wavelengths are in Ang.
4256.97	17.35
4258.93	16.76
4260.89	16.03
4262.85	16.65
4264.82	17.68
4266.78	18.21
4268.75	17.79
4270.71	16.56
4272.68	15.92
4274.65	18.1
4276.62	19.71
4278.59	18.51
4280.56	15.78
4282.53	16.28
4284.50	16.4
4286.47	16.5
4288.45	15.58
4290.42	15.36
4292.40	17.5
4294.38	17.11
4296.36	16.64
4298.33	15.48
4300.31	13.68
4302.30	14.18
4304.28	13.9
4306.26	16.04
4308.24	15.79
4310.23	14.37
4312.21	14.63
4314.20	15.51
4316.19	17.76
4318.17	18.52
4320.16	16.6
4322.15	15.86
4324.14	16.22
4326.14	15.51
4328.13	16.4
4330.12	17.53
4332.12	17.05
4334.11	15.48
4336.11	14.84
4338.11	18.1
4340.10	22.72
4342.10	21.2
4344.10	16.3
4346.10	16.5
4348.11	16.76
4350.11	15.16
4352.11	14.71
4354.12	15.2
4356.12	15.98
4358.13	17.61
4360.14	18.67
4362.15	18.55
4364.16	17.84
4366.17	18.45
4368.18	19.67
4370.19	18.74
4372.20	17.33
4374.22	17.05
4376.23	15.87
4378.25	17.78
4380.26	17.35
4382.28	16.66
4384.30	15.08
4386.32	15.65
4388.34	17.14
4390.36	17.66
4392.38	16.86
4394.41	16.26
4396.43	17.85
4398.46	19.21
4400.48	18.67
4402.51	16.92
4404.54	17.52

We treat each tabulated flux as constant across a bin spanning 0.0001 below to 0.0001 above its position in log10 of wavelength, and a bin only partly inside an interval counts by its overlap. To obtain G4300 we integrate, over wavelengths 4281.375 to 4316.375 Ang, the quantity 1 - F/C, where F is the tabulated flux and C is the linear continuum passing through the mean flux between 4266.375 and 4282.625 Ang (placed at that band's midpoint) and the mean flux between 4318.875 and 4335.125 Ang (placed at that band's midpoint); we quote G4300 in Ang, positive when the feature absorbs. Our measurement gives 2.7 Ang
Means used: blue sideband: 17.5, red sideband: 16.4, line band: 15.7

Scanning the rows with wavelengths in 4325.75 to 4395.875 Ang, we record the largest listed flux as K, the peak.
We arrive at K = 22.72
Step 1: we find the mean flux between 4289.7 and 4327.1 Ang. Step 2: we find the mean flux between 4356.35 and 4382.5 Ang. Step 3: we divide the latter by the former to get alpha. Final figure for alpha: 1.1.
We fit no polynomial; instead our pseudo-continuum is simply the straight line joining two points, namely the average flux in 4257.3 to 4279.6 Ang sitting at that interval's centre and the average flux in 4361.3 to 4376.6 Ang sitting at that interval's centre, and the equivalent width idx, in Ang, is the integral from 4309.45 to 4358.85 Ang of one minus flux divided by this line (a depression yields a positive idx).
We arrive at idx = 3.2 Ang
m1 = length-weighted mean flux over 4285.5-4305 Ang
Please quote 15.6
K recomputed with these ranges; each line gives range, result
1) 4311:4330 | 18.52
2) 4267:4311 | 19.71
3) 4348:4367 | 18.67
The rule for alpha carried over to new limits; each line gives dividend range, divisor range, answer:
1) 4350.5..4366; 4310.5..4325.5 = 1.04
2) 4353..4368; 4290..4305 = 1.13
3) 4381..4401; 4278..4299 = 1.04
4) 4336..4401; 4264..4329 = 1.06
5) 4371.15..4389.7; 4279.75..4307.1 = 1.06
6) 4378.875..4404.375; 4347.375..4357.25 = 1.10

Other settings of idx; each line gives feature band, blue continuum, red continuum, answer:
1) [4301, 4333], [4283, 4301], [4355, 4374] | 1.51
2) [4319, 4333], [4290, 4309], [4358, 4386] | -0.15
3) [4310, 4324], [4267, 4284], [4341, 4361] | 0.64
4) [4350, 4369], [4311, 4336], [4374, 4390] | -0.87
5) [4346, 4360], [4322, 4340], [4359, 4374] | 1.27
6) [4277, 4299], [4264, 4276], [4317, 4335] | 0.77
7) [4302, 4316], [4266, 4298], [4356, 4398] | 1.61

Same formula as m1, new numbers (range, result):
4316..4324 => 17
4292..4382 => 16.8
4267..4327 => 16.3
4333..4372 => 17.5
